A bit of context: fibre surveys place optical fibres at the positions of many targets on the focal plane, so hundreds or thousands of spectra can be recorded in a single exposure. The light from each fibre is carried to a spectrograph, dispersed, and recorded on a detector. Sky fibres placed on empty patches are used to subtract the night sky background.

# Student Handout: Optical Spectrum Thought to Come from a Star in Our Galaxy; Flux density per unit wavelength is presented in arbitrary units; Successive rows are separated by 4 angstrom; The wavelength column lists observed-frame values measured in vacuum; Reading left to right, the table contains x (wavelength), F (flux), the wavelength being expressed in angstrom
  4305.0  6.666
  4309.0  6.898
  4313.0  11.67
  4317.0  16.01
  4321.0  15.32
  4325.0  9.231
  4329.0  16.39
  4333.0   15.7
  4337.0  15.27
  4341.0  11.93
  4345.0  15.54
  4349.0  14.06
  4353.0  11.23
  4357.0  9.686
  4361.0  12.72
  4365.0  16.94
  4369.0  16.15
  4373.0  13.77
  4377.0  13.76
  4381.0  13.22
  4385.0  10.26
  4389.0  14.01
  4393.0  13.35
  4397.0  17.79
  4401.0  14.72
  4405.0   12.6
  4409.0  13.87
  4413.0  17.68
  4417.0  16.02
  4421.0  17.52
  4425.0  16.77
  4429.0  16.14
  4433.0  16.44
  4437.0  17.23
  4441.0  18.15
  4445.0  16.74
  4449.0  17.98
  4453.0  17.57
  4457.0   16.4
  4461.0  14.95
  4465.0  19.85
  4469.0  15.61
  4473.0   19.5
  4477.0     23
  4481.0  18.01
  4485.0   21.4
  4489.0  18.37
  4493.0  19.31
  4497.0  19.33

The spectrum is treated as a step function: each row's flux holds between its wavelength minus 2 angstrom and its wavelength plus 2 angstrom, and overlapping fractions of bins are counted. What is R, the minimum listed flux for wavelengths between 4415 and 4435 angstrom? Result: 16.02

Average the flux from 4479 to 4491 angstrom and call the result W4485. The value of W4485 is 19.3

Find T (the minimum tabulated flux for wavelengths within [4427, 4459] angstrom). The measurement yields 16.14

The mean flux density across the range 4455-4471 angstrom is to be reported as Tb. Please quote 16.7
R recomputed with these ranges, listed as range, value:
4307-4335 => 6.898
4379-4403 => 10.26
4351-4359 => 9.686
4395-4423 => 12.6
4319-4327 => 9.231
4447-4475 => 14.95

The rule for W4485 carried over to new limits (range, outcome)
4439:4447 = 17.4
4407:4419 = 15.9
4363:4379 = 15.2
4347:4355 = 12.6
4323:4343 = 13.7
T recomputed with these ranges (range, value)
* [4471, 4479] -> 19.5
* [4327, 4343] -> 11.93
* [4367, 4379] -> 13.76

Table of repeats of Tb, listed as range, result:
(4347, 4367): 12.9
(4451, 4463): 16.3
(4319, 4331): 13.6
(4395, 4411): 14.7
